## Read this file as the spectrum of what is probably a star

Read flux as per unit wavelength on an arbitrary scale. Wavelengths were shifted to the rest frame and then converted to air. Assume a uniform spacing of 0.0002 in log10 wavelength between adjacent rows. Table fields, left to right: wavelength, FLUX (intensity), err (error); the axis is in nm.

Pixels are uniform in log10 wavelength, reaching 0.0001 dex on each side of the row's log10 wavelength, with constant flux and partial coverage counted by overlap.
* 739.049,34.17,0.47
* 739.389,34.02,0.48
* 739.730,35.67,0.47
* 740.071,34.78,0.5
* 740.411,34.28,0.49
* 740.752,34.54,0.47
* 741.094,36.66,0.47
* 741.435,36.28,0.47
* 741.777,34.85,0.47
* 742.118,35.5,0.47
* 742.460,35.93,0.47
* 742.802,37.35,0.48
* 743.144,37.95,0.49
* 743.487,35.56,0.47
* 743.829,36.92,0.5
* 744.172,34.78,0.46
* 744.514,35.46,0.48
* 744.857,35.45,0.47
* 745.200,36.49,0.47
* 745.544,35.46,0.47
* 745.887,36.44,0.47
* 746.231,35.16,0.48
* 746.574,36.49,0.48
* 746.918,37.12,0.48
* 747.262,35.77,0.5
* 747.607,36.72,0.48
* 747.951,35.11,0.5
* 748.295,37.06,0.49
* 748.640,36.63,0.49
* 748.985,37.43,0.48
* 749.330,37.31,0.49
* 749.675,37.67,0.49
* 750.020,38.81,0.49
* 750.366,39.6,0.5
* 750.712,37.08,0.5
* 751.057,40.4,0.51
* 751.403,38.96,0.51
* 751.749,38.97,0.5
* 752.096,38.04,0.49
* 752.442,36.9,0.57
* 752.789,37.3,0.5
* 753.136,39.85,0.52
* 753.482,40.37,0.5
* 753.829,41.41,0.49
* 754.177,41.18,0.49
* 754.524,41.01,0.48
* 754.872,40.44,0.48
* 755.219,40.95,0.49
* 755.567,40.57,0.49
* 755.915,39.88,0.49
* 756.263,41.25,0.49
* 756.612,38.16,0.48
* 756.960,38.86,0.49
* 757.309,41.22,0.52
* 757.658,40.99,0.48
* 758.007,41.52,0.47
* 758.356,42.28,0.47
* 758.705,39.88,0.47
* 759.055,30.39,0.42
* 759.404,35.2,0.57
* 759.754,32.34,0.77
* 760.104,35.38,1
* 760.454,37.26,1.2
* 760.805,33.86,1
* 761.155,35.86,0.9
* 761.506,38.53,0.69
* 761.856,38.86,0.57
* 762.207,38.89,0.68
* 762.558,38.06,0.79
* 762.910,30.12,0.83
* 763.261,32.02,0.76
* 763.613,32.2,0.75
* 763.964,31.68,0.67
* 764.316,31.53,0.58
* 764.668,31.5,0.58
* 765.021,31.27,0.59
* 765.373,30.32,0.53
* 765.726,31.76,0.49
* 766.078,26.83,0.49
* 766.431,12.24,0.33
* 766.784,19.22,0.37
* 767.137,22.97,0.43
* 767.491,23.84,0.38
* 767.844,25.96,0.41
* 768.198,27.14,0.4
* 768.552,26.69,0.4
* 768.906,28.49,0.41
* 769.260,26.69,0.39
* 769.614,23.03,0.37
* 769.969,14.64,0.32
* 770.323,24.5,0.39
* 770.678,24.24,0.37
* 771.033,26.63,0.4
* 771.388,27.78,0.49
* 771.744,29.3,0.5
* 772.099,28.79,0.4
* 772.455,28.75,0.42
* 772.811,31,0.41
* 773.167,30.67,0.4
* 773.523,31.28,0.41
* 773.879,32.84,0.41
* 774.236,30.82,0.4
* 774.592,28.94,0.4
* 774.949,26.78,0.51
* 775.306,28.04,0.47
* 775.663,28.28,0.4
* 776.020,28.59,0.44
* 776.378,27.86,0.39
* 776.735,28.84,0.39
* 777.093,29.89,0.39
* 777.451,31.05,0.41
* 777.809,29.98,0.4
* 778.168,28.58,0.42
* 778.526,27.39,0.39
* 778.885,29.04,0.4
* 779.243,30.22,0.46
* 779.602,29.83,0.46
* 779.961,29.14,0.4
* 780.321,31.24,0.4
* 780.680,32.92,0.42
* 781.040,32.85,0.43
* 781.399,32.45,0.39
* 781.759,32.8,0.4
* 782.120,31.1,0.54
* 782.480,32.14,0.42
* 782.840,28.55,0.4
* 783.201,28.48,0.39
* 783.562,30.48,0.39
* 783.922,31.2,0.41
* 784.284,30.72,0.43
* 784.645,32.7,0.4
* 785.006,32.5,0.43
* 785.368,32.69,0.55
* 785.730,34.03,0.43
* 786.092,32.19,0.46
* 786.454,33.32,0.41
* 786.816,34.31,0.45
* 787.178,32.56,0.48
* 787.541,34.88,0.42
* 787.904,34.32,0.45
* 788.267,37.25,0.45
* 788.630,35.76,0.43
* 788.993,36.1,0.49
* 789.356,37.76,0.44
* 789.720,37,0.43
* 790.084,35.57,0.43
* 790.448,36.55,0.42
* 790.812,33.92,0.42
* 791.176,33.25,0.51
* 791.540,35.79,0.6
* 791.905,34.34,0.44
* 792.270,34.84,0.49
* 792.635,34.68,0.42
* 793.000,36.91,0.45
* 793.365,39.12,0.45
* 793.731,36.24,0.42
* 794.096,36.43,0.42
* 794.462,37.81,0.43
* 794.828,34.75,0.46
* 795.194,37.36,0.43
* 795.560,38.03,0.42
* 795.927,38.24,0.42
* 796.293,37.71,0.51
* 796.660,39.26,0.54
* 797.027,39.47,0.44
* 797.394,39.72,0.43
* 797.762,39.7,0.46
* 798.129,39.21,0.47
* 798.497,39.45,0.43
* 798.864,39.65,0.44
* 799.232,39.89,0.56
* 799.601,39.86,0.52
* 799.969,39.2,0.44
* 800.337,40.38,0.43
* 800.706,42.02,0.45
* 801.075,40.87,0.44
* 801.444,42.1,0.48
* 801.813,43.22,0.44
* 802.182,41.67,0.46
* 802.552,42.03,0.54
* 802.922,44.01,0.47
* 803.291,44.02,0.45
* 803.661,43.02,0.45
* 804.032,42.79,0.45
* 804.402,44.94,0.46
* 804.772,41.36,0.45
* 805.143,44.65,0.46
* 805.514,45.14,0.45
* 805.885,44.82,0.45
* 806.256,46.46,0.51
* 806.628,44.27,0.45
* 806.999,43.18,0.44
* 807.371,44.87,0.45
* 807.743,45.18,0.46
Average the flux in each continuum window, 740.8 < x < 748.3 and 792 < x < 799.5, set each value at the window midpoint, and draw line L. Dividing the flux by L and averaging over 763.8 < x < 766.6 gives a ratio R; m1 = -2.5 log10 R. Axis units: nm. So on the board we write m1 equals 0.28 mag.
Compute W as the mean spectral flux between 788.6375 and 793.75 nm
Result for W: 35.8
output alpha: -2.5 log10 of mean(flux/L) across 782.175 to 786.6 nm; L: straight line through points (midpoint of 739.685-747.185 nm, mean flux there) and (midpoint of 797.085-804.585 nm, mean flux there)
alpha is 0.25 mag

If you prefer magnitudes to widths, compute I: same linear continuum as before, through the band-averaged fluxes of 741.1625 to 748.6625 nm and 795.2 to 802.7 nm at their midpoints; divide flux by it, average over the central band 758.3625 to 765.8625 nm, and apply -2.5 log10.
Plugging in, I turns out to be 0.091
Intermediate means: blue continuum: 36.1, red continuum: 40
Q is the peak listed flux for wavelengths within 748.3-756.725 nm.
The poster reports 41.41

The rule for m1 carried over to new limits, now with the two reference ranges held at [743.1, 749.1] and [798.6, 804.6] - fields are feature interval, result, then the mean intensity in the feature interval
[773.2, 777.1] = 0.31 mag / 29.3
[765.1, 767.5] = 0.50 mag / 24.2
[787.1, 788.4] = 0.16 mag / 34.8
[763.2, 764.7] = 0.19 mag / 31.8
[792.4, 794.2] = 0.12 mag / 36.6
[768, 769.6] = 0.39 mag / 26.8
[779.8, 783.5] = 0.27 mag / 31.1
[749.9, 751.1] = -0.06 mag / 38.8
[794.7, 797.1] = 0.09 mag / 37.8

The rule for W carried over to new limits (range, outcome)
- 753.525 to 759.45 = 39.8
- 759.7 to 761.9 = 36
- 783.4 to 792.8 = 34.2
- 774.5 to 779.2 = 28.8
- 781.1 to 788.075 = 32.2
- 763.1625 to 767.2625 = 27.8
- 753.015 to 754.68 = 40.8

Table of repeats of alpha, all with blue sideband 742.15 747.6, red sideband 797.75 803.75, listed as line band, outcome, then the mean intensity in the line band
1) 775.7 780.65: 0.310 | 29.4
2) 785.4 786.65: 0.201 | 33.1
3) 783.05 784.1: 0.299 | 30.1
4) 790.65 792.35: 0.174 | 34.4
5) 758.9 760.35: 0.120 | 33.6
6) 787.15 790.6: 0.121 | 35.9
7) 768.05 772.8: 0.423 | 26.1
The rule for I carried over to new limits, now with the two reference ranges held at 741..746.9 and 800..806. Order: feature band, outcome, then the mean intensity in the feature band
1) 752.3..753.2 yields -0.02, 37.8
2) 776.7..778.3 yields 0.32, 29.8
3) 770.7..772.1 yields 0.38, 27.6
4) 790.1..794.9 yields 0.16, 35.8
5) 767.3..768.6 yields 0.44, 25.8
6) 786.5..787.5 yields 0.21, 33.6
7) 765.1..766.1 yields 0.26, 30.2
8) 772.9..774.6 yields 0.26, 31.1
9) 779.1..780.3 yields 0.32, 29.9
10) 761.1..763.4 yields 0.06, 36.1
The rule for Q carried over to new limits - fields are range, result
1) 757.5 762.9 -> 42.28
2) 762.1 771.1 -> 38.89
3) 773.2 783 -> 32.92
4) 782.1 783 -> 32.14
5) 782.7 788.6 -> 37.25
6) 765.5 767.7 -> 31.76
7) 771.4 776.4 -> 32.84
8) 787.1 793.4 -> 39.12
